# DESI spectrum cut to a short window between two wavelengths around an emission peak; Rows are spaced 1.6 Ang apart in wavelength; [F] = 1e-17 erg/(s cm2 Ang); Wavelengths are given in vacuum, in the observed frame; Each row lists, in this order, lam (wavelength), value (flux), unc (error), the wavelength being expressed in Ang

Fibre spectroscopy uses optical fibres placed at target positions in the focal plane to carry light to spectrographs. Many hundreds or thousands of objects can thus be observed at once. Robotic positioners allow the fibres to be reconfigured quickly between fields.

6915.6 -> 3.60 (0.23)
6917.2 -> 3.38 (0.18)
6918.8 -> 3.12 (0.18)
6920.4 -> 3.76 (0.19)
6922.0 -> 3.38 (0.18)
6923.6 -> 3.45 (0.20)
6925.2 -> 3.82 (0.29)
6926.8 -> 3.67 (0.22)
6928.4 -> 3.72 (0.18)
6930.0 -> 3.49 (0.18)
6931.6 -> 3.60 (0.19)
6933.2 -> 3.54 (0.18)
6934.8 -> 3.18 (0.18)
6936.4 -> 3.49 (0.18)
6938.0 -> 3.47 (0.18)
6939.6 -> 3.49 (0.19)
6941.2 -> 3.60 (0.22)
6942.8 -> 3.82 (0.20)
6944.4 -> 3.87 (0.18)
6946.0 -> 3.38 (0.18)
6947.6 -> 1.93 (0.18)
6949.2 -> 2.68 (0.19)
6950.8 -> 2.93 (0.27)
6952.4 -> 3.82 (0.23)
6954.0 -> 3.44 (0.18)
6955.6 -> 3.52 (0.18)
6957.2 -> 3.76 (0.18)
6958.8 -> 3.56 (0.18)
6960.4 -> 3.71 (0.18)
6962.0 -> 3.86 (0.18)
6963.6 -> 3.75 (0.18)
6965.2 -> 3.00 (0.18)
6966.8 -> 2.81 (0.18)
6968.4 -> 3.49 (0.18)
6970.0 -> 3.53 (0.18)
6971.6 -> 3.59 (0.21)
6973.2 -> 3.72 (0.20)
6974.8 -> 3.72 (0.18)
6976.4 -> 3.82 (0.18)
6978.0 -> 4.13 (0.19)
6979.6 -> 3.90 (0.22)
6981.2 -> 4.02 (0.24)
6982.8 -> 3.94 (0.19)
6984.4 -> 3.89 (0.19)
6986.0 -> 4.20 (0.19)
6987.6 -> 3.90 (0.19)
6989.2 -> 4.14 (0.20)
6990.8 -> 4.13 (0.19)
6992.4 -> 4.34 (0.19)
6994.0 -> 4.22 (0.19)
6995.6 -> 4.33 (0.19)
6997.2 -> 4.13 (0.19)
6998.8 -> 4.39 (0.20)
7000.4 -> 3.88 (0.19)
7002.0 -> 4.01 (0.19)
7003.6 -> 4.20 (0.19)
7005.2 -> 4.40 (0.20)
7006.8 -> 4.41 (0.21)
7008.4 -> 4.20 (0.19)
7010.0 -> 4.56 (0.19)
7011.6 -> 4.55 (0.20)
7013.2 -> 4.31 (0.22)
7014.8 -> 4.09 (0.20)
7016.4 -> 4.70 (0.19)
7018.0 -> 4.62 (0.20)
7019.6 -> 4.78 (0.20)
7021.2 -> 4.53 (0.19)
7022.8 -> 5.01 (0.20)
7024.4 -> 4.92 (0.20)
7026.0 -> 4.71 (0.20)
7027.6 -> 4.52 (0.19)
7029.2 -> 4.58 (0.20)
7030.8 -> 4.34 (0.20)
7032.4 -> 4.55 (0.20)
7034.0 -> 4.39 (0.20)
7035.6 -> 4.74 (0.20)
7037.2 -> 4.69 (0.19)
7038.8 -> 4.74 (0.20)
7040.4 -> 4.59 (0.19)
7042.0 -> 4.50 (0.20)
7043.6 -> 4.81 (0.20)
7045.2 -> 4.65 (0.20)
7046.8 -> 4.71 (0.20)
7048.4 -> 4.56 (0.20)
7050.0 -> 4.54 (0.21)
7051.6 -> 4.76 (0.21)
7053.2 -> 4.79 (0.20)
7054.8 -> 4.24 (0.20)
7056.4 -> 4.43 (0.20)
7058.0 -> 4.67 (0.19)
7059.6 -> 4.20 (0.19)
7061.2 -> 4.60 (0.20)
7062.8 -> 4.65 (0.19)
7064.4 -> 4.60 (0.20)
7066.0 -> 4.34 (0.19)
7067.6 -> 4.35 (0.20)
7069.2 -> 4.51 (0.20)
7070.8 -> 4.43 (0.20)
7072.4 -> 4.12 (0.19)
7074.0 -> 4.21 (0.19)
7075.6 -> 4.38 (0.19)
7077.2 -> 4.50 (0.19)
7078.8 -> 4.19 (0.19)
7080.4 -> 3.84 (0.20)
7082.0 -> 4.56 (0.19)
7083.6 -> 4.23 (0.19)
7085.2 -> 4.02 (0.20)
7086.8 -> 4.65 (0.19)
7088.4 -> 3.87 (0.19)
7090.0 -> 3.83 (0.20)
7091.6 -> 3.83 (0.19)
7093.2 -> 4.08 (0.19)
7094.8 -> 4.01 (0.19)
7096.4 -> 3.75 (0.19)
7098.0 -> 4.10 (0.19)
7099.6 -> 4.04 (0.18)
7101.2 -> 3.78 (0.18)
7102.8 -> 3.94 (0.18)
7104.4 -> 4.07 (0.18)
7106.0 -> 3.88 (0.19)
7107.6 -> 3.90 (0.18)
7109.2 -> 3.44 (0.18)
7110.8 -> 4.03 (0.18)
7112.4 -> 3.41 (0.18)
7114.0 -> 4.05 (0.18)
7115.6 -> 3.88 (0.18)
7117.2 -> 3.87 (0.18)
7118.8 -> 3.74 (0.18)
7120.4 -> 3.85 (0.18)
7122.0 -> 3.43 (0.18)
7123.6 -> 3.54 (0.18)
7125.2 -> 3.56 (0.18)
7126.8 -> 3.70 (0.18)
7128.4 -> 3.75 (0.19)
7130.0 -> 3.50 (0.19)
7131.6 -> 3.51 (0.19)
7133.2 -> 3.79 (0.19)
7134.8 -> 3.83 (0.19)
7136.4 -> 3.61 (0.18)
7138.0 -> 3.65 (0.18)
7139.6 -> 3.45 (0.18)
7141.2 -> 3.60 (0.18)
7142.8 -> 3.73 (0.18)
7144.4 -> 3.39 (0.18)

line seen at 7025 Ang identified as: Mg II 2798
